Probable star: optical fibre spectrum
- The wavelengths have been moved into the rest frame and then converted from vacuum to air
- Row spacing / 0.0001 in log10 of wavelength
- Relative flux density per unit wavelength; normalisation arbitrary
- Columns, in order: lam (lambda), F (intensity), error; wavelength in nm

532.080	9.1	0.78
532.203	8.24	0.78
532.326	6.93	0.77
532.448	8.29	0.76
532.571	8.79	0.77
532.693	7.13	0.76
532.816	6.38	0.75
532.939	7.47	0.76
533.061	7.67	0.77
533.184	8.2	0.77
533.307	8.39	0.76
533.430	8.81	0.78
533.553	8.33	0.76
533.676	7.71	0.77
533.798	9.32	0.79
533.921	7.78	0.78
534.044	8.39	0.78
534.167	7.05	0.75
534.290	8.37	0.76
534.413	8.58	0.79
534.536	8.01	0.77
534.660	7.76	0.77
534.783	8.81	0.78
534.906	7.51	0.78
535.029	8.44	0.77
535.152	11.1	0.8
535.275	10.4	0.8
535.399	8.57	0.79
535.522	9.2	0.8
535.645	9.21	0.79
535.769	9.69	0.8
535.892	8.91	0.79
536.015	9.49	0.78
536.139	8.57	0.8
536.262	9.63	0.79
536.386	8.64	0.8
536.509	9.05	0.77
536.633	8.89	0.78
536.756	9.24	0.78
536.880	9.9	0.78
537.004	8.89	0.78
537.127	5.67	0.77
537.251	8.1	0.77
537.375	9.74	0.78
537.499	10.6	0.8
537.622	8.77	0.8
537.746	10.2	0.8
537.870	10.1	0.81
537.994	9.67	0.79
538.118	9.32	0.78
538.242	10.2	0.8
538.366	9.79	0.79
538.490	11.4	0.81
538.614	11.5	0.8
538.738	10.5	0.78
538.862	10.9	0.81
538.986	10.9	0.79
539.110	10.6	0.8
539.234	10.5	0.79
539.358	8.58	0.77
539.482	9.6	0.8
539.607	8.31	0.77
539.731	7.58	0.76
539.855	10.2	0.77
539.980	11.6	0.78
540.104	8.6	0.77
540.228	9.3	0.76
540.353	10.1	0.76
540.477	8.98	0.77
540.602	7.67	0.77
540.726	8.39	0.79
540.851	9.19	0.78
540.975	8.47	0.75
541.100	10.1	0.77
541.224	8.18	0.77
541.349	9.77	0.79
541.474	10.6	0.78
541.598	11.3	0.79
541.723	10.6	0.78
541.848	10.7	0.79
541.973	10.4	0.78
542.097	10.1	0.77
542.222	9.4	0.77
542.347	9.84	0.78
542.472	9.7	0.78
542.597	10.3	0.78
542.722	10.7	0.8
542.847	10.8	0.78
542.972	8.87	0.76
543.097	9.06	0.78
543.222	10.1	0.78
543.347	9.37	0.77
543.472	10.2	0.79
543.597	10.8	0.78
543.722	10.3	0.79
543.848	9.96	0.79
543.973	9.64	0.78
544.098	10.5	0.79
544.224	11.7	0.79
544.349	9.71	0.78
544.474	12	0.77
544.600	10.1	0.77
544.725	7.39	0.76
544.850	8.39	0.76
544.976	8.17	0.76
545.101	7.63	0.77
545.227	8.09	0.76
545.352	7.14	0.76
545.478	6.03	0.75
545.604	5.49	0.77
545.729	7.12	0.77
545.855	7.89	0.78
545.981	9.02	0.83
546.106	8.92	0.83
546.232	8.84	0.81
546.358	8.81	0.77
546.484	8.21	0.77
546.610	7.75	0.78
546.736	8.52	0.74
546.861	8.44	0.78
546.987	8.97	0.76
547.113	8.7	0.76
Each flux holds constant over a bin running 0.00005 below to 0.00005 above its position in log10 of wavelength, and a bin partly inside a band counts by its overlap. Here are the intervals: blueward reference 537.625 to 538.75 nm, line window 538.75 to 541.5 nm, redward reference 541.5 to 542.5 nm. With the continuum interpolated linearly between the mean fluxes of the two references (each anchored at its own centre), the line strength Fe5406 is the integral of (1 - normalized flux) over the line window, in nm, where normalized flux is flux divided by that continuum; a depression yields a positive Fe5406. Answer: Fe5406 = 0.210 nm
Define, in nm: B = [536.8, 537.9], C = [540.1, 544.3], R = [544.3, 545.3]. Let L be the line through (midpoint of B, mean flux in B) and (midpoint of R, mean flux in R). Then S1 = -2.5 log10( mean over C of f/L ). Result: -0.10 mag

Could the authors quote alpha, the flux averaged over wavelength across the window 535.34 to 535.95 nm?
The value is 9.12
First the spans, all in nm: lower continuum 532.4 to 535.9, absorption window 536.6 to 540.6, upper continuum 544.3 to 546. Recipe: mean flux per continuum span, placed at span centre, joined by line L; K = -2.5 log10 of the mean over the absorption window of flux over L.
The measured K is -0.16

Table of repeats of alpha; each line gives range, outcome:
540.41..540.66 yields 8.37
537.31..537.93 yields 9.87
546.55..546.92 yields 8.26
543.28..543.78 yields 10.2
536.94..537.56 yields 8.59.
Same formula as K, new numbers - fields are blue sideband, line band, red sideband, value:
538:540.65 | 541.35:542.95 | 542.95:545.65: -0.10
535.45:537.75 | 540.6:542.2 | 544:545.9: -0.12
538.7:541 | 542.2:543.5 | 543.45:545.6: -0.07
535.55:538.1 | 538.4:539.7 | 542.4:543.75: -0.08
